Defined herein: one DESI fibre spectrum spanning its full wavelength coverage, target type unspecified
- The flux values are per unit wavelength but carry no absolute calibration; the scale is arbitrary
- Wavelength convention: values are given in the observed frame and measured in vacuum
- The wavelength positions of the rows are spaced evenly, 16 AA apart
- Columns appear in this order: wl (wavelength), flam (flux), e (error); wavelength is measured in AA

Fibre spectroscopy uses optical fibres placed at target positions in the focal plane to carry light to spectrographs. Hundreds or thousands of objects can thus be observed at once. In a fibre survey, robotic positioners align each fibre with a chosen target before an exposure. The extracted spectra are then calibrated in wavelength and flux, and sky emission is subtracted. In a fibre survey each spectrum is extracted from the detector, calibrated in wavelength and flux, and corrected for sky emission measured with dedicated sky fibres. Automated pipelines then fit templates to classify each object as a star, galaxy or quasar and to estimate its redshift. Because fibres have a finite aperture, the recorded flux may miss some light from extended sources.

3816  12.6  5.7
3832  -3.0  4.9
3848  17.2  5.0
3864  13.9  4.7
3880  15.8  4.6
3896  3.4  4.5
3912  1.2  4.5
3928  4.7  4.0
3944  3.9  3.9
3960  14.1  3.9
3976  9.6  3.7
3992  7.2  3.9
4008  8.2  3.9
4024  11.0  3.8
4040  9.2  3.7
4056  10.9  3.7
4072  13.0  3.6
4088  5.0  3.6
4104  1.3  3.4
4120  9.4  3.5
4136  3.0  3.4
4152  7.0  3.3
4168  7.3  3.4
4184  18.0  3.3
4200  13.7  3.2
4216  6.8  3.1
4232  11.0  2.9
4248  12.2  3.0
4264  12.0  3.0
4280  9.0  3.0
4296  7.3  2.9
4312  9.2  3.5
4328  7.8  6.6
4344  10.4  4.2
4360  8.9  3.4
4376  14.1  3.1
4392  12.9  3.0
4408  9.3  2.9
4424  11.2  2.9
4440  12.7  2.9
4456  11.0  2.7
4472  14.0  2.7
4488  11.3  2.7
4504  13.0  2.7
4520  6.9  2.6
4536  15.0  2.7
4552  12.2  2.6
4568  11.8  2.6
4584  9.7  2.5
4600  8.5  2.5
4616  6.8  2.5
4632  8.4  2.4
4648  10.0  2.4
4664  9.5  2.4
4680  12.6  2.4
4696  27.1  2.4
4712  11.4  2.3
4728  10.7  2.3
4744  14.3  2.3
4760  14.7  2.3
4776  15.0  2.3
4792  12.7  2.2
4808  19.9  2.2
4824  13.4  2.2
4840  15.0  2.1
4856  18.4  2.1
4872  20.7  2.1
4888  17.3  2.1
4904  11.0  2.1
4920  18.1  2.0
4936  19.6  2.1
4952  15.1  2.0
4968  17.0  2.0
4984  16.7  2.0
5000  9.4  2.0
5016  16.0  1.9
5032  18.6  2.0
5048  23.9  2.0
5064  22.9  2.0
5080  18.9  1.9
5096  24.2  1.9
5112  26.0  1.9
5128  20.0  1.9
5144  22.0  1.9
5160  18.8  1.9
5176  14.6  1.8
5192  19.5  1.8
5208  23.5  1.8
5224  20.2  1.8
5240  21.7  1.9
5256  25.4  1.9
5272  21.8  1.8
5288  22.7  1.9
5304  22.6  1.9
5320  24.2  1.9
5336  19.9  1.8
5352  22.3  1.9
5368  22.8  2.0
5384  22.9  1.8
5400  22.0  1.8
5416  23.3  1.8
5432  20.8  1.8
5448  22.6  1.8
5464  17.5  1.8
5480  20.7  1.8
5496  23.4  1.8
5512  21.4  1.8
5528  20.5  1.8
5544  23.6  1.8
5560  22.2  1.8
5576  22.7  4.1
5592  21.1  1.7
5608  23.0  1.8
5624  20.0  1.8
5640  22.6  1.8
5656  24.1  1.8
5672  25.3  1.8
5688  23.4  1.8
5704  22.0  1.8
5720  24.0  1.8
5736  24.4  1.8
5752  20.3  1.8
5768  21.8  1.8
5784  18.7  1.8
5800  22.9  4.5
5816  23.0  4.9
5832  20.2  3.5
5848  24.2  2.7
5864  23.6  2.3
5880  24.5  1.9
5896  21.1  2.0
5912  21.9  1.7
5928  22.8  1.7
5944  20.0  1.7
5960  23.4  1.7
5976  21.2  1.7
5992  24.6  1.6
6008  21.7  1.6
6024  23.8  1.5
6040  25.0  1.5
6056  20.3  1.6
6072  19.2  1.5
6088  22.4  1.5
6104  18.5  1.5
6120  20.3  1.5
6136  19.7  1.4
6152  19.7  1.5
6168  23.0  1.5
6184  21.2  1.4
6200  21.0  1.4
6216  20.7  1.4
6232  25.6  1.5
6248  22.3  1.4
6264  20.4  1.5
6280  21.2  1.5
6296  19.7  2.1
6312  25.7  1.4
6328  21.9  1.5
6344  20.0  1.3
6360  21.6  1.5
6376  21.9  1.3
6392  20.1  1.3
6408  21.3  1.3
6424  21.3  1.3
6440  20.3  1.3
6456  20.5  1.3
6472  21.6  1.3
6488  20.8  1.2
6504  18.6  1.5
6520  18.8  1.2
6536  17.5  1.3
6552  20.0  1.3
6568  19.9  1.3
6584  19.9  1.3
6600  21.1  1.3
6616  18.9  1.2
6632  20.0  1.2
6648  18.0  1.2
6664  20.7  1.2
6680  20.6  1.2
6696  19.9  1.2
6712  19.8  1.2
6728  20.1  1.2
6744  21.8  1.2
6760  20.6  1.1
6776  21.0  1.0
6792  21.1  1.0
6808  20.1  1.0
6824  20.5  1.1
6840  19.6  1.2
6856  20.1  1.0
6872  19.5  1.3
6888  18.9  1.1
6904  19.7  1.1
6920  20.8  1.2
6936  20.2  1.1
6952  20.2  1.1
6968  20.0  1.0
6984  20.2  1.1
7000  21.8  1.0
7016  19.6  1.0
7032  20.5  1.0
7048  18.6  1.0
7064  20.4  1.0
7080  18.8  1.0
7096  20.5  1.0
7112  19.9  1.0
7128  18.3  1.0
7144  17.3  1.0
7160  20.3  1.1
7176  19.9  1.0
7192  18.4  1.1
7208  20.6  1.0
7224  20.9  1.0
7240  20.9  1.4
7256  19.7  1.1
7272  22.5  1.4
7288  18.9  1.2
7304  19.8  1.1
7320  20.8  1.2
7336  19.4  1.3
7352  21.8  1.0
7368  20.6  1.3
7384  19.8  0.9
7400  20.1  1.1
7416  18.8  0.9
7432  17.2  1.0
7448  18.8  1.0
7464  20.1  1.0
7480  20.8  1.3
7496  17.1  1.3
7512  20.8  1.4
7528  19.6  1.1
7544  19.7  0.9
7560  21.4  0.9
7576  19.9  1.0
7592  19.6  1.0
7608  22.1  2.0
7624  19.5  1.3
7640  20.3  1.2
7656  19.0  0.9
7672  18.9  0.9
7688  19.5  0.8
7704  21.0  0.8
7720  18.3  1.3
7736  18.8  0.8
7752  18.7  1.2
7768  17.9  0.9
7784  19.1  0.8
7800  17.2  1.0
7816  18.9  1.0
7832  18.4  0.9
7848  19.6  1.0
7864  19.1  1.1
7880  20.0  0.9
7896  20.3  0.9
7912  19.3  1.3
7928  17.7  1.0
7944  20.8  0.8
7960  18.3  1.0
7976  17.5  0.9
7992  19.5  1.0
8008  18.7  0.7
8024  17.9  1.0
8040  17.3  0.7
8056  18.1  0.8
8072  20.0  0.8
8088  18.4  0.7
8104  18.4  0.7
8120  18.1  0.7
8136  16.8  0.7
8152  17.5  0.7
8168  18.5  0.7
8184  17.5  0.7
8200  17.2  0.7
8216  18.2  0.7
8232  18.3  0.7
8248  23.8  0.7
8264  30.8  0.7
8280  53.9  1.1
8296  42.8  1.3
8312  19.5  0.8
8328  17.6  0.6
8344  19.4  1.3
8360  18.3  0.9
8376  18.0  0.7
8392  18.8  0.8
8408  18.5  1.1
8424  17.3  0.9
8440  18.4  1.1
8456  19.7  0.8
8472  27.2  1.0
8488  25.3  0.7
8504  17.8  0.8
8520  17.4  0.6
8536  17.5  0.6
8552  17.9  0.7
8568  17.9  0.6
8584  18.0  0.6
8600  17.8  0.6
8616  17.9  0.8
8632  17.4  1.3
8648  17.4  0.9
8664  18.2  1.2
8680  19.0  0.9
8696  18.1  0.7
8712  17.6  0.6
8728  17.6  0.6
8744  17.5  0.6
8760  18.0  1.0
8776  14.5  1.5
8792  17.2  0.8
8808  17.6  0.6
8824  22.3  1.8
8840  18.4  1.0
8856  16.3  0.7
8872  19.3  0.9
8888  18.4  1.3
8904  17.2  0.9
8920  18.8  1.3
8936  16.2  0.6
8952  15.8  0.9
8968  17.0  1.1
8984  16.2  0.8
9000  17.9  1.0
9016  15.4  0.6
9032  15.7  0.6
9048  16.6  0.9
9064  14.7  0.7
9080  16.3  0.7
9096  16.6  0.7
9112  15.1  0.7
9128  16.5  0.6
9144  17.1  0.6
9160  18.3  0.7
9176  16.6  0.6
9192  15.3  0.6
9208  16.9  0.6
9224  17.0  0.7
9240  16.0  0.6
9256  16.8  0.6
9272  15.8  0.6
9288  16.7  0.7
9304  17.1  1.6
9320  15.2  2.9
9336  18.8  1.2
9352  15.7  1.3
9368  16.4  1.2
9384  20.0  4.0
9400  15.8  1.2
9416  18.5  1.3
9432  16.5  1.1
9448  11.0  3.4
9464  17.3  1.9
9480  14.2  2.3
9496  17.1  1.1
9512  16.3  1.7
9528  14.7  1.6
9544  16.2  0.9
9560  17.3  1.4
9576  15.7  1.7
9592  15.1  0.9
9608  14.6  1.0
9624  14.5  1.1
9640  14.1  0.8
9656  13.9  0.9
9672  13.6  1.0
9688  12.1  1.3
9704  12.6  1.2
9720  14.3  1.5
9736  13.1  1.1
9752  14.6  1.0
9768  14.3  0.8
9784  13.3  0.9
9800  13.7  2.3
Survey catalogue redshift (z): 0.260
